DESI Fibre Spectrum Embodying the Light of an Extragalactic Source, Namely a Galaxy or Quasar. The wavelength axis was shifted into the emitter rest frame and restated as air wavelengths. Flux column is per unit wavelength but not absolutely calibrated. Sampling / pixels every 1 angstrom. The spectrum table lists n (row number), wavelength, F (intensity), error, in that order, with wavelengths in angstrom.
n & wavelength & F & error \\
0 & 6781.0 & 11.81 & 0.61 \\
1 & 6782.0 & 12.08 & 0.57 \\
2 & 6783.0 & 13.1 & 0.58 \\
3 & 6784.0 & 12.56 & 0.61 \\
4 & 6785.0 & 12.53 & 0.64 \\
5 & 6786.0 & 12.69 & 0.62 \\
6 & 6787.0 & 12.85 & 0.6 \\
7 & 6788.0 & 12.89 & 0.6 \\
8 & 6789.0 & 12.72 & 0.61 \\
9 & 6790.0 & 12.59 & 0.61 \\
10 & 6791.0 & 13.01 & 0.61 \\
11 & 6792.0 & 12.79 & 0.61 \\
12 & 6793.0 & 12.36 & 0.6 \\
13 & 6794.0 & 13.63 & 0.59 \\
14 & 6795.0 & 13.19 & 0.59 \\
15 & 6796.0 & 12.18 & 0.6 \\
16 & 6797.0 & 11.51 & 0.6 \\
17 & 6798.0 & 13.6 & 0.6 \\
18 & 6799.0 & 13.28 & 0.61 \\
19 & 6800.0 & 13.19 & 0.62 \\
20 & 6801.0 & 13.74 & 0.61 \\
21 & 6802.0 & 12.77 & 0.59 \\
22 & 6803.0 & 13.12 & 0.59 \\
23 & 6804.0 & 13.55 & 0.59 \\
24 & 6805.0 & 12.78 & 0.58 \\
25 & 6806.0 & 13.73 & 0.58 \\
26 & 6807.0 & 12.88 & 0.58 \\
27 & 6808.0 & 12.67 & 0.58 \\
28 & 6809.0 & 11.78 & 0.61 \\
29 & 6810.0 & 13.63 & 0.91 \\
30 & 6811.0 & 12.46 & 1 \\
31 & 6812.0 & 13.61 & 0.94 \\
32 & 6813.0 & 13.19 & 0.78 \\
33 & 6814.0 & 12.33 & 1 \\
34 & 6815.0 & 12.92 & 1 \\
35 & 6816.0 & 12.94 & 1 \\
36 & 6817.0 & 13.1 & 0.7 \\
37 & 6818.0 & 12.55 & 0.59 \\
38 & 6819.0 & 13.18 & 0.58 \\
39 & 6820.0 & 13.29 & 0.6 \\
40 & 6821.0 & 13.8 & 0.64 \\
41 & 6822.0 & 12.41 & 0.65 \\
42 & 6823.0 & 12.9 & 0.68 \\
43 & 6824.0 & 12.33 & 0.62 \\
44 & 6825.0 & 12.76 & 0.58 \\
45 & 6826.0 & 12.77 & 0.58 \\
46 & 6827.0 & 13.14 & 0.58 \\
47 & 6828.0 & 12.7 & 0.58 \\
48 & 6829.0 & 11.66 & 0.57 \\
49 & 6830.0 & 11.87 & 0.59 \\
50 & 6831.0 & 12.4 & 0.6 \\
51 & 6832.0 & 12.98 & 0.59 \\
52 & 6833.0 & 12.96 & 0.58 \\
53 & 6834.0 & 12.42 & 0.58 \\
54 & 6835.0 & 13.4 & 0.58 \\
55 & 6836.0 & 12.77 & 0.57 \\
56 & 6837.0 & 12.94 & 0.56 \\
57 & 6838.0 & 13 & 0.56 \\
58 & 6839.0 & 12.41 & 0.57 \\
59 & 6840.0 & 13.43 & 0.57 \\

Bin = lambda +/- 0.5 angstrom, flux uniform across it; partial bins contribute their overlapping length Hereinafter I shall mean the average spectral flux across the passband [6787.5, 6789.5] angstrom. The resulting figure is 12.8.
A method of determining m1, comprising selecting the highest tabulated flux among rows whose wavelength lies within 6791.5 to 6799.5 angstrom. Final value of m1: 13.63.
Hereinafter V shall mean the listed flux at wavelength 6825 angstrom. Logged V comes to 12.76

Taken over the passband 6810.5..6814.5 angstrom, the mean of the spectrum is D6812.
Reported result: 12.9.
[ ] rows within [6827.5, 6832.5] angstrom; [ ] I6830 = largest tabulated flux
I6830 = 12.98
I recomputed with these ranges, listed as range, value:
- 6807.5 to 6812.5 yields 12.8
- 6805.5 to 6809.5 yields 12.8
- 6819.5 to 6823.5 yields 13.1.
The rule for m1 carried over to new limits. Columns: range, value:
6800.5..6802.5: 13.74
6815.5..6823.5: 13.8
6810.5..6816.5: 13.61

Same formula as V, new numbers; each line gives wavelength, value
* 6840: 13.43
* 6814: 12.33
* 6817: 13.1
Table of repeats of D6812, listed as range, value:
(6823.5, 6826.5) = 12.6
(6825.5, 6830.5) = 12.4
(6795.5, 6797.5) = 11.8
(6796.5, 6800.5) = 12.9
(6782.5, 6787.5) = 12.7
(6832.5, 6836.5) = 12.9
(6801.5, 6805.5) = 13.1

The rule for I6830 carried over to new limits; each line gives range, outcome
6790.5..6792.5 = 13.01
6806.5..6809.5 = 12.88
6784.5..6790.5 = 12.89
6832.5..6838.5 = 13.4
